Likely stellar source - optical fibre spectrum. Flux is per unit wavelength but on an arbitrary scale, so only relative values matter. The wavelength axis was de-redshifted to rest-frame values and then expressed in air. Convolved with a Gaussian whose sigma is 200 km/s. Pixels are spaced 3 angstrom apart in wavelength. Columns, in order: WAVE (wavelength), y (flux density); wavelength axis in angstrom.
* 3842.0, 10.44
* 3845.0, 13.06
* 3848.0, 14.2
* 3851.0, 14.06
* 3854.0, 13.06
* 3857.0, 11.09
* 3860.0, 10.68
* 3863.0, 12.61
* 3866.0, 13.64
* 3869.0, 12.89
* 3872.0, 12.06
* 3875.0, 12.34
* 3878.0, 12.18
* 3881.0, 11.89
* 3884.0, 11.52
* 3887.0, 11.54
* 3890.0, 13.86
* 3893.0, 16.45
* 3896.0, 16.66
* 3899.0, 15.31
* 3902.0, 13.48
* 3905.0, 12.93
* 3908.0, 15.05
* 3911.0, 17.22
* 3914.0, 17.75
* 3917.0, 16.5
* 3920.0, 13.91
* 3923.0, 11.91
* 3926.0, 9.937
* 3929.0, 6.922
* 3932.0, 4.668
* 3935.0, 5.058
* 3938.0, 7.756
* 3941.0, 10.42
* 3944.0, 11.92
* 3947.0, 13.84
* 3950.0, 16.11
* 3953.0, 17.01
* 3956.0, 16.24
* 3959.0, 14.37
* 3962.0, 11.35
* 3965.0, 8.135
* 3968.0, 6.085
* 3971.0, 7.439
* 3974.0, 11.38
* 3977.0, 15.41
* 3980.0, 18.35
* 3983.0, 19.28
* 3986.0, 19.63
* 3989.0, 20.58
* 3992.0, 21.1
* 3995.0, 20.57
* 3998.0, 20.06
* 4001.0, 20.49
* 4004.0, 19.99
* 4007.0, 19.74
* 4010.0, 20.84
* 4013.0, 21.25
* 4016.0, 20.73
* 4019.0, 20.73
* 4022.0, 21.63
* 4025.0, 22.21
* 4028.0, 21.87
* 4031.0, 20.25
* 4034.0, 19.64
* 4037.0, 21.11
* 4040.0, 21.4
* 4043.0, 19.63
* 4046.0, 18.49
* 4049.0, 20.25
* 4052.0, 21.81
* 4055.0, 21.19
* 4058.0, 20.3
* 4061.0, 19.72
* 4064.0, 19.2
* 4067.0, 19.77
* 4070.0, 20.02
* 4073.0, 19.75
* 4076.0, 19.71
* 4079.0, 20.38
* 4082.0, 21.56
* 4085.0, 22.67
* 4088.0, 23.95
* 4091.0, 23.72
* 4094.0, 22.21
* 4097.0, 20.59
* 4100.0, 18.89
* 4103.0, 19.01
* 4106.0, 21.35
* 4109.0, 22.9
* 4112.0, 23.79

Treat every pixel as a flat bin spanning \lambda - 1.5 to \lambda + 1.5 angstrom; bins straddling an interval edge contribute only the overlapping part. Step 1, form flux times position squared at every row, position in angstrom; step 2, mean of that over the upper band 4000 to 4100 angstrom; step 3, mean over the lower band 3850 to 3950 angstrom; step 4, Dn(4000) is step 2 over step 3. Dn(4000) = 1.79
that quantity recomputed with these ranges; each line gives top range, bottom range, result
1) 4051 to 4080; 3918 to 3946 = 2.30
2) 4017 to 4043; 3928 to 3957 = 2.00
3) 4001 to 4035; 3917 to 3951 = 2.08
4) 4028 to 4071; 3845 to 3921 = 1.61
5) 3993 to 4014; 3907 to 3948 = 1.84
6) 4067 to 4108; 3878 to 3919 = 1.59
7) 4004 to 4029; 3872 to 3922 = 1.57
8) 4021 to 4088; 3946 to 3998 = 1.41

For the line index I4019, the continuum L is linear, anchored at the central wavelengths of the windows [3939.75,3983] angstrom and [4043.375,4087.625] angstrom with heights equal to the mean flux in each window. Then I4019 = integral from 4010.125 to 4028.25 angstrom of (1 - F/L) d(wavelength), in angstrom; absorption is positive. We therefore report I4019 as -4.5 angstrom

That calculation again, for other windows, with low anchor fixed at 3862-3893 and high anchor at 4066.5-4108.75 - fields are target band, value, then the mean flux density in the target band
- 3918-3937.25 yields 7.49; 8.9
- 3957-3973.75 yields 6.54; 9.82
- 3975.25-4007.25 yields -4.24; 19.5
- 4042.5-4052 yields -0.18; 19.8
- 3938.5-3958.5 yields 2.04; 13.9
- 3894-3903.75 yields -1.21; 15.2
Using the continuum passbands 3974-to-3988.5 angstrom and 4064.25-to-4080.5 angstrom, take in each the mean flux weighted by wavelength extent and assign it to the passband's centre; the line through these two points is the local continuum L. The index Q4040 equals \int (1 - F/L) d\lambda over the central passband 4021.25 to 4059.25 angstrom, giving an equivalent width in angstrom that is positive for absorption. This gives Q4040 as -3.32 angstrom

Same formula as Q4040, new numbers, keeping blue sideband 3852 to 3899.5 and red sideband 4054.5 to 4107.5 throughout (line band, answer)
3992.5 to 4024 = -4.6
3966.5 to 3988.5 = 3.5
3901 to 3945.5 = 9.0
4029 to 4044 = -1.1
